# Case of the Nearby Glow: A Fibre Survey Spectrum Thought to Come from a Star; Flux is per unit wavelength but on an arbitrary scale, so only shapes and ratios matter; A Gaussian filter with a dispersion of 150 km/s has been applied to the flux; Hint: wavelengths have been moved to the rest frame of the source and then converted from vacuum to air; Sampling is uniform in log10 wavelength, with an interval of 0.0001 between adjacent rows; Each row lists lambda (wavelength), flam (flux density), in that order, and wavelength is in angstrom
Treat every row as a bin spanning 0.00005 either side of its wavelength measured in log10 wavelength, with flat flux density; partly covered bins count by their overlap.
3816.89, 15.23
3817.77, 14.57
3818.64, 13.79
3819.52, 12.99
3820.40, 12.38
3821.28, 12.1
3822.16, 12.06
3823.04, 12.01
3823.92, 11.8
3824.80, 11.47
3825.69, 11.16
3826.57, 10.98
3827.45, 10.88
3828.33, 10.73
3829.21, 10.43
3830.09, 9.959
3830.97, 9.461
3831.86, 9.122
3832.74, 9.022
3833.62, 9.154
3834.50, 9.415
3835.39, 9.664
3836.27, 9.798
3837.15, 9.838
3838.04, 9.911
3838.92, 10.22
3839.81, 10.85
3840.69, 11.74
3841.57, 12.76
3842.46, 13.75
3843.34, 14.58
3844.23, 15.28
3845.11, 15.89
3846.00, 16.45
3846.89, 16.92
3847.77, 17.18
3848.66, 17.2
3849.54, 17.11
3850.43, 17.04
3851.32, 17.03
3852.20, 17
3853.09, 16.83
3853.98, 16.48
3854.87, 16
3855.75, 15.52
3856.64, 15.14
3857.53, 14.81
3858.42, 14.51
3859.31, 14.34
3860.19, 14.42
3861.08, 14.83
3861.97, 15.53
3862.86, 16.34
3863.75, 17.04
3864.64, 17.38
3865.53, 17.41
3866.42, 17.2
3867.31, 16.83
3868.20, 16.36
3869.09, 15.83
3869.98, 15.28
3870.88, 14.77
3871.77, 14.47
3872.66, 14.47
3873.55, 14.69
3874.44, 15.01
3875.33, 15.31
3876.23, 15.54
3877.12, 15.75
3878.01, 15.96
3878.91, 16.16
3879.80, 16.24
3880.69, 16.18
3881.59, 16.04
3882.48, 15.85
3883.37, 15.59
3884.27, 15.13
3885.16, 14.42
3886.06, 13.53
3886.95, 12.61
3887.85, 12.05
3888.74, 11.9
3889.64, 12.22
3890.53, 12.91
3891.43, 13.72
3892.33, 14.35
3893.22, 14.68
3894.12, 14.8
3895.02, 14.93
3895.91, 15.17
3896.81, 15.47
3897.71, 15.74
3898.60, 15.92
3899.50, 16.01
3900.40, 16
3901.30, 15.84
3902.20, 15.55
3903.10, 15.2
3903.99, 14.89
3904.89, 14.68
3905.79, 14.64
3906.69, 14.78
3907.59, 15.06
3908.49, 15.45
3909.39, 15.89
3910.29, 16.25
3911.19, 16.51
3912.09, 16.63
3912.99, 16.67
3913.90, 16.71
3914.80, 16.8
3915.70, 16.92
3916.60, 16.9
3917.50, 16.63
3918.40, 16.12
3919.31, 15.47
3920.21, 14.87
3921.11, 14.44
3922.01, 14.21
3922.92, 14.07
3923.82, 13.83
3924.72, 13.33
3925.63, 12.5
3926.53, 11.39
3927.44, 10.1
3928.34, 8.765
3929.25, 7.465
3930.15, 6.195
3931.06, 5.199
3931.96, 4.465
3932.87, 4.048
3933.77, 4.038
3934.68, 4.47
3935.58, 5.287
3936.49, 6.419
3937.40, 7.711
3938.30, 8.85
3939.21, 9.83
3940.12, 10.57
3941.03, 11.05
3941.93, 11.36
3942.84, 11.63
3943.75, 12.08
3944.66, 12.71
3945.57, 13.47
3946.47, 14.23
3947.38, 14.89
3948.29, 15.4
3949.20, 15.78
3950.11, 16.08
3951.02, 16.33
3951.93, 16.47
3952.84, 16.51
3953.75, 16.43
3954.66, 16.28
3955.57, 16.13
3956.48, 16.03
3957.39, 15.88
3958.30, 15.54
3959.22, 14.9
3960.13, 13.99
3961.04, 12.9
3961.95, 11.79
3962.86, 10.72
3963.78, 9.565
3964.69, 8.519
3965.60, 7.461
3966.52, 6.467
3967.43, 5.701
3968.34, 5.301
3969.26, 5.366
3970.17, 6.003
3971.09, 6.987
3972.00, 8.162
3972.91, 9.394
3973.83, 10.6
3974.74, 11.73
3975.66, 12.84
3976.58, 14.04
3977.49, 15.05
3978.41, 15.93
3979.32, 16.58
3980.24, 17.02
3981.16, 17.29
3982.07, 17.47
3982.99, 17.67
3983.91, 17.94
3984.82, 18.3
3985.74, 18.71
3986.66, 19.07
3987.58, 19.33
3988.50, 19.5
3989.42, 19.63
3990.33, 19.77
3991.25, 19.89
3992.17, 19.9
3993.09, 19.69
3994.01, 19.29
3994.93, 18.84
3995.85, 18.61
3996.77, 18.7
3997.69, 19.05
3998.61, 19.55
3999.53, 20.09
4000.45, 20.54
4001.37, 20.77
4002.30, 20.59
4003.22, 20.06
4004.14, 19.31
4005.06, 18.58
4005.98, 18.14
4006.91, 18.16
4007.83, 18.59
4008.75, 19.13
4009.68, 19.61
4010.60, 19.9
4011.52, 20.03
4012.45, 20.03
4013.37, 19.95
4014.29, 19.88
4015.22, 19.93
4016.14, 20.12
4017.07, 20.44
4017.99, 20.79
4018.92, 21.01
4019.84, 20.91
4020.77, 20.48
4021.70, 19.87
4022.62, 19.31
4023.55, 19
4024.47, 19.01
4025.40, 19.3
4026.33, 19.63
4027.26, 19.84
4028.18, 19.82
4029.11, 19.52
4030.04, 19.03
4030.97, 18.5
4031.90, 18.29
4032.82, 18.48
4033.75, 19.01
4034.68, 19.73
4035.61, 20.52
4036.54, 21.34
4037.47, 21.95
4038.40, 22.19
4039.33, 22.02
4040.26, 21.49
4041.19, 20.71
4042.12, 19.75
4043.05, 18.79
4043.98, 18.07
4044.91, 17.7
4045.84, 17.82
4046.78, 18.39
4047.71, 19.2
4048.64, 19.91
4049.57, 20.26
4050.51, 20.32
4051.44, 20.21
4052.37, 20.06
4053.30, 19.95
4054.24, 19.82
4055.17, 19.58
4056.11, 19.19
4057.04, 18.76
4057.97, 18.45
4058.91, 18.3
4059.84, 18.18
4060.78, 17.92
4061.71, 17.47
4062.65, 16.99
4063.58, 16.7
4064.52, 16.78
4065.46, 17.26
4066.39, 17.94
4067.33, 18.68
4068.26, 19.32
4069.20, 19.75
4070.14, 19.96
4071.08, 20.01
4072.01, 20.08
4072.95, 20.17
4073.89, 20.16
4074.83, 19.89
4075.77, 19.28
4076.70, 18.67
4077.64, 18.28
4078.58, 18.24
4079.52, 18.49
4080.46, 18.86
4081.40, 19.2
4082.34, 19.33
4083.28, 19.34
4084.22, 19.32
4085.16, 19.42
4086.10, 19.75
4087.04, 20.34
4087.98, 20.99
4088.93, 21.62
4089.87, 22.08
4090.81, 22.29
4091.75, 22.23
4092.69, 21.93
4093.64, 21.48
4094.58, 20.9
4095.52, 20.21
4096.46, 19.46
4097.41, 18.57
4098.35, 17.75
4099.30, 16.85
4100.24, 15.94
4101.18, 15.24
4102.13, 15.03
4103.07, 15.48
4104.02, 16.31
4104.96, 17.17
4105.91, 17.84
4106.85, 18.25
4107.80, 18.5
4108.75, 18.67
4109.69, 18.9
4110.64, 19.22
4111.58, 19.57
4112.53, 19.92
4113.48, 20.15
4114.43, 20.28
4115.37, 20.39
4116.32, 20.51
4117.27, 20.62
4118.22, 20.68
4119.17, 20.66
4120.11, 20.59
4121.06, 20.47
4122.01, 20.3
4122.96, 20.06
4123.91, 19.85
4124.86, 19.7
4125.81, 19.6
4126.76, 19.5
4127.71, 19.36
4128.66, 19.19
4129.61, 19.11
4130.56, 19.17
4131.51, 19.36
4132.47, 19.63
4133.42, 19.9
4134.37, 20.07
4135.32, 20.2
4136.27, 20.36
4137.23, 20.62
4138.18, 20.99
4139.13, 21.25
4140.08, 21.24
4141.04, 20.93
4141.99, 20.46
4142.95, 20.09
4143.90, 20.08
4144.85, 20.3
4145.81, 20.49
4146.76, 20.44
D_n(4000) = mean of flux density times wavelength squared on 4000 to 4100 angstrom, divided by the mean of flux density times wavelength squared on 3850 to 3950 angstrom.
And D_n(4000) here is 1.5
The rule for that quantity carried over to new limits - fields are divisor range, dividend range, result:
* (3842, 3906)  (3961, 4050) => 1.22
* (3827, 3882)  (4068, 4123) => 1.53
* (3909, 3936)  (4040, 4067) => 1.65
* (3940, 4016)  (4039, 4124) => 1.29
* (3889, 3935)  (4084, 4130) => 1.59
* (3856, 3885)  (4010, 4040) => 1.38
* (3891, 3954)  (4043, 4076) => 1.53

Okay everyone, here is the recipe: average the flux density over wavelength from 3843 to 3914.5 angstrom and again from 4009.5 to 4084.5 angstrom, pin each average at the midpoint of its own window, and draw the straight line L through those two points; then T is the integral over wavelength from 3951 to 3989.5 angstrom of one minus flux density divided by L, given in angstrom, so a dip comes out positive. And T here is 8.9 angstrom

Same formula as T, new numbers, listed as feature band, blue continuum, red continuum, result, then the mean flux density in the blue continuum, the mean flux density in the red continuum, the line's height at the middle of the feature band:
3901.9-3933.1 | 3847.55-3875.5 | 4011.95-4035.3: 6.6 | 15.9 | 19.7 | 17.2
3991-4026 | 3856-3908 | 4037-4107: -3.6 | 15.1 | 19.2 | 17.8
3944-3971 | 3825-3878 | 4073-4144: 6.2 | 14.1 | 19.6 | 16.3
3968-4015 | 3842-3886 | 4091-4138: 1.6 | 15.8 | 19.3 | 17.6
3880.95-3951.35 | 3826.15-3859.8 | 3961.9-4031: 8.2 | 13.2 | 16.9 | 15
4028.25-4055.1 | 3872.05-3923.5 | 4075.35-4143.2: -2.4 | 15.2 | 19.5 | 18.1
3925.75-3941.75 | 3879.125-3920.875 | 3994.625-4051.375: 8.6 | 15.2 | 19.7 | 16.4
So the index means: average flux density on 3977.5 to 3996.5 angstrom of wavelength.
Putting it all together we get 18.4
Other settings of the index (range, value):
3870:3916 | 15.1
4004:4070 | 19.4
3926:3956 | 11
